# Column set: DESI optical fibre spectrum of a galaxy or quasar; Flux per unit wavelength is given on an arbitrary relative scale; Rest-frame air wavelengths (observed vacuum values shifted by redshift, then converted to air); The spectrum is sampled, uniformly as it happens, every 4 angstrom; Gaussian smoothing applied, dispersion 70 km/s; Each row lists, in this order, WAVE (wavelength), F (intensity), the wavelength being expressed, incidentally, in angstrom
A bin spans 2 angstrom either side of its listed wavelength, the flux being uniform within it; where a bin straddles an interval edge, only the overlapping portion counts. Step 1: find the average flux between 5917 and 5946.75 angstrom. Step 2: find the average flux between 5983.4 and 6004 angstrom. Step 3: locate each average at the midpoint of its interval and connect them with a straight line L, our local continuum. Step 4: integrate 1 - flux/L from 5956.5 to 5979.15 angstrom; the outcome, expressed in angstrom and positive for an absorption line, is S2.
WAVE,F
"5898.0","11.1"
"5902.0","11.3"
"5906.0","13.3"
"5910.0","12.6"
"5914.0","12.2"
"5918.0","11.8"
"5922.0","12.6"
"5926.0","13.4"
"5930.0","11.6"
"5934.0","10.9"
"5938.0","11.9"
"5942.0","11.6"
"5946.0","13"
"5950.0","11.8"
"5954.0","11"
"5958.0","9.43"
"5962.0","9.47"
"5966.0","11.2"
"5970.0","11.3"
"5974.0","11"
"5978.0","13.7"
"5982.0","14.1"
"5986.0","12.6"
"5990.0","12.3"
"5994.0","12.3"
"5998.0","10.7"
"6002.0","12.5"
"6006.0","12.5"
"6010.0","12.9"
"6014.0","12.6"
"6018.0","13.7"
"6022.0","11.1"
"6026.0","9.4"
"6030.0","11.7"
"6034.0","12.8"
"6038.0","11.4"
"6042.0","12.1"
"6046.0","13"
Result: 2.2 angstrom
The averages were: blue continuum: 12.1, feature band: 11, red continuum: 12.1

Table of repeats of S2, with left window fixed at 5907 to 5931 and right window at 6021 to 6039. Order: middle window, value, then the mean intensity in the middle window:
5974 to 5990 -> -1.67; 13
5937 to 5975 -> 2.84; 11.2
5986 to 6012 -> -1.40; 12.2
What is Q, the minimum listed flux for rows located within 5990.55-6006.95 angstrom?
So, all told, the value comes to 10.7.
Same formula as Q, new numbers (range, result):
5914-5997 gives 9.43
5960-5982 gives 9.47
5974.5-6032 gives 9.4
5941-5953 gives 11.6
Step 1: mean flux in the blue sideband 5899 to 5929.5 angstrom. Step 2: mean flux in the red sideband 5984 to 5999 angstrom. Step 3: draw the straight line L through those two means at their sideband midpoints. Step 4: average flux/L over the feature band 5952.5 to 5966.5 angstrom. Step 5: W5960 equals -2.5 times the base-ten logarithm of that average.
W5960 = 0.20 mag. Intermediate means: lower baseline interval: 12.4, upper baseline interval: 12.1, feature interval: 10.2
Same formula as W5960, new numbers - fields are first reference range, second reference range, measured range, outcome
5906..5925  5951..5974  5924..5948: -0.04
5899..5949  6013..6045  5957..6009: 0.01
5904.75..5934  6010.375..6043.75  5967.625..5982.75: -0.02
